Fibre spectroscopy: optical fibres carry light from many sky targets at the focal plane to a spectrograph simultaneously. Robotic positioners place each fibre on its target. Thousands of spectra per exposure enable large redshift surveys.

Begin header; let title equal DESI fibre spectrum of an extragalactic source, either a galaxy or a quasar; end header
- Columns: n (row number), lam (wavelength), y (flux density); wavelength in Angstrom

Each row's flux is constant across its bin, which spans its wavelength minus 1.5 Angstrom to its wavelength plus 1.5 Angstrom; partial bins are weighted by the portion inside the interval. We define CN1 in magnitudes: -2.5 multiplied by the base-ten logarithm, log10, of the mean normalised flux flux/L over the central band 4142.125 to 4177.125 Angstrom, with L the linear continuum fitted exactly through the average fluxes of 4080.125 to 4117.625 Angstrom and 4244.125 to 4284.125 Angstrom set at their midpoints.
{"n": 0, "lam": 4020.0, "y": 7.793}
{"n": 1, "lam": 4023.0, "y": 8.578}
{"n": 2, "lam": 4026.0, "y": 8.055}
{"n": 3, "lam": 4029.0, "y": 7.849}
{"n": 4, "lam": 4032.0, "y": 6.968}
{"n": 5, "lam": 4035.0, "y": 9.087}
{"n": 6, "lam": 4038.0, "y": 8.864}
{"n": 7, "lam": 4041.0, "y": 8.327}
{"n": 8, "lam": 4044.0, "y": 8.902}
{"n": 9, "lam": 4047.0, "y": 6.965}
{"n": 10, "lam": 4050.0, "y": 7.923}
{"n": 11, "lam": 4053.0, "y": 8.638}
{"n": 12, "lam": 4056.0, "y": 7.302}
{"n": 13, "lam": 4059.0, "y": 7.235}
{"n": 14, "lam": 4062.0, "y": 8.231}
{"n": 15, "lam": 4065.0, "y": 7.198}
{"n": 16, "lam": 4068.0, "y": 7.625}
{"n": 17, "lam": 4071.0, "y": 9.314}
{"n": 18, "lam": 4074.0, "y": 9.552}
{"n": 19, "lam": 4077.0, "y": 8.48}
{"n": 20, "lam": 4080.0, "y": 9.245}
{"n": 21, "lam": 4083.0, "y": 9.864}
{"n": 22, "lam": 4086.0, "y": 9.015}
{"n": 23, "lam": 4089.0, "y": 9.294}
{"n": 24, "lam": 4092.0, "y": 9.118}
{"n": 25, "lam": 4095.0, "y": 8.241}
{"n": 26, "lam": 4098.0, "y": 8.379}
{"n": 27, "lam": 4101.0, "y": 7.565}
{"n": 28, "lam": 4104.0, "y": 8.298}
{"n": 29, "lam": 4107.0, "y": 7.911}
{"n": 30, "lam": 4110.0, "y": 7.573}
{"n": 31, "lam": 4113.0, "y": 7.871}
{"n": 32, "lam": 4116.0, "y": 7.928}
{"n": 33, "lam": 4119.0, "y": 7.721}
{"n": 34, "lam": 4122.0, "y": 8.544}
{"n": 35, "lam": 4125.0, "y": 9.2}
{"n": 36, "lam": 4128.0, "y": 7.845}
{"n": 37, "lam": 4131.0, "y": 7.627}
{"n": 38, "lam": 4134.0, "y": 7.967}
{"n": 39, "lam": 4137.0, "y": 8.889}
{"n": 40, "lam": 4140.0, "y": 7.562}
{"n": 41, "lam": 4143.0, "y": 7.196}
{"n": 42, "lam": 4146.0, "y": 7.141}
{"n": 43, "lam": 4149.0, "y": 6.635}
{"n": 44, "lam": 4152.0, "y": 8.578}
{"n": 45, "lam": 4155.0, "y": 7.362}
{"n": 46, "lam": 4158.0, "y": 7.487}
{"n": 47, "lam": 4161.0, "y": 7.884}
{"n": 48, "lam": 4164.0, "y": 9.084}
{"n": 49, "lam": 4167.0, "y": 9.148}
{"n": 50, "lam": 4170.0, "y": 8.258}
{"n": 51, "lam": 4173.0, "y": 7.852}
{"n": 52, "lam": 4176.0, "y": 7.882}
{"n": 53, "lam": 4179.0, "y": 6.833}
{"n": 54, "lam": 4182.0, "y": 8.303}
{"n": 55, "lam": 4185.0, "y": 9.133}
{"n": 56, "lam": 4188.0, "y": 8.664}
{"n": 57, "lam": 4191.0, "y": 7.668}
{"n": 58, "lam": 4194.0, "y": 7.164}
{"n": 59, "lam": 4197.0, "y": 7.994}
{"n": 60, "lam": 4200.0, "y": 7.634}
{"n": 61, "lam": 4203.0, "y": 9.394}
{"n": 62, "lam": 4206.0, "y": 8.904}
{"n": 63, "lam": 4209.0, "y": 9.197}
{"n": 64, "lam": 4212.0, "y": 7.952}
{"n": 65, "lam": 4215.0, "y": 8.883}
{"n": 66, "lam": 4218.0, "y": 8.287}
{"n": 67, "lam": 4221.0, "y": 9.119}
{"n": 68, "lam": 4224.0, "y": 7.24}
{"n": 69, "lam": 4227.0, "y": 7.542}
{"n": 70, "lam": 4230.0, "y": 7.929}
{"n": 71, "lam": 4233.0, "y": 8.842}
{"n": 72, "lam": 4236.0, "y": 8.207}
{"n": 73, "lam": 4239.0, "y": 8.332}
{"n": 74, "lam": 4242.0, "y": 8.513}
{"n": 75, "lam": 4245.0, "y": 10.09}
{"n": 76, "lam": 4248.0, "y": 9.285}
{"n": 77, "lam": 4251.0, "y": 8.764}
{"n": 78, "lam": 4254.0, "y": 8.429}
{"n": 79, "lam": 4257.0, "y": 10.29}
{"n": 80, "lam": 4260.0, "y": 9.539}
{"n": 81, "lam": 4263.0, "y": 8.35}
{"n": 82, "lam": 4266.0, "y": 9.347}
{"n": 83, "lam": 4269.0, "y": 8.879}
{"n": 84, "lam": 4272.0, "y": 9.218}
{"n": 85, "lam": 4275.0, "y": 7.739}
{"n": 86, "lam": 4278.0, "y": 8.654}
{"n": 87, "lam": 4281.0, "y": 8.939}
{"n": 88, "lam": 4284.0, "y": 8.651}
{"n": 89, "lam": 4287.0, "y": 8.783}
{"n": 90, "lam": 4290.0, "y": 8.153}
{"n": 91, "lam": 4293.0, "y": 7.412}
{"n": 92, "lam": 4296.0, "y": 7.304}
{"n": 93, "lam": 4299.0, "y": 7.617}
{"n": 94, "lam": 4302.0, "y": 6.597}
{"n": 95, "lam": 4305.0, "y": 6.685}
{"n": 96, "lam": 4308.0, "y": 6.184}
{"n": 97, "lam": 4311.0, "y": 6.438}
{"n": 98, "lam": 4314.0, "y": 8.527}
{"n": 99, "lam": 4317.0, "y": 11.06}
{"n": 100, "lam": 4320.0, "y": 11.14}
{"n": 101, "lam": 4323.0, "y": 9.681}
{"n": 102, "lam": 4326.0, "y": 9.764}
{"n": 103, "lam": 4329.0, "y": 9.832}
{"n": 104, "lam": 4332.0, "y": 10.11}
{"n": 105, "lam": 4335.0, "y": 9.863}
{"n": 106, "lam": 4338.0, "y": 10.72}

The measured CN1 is 0.10 mag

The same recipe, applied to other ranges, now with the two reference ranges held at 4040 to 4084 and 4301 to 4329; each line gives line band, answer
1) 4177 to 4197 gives 0.06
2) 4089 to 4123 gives 0.03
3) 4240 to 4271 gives -0.08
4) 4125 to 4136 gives 0.04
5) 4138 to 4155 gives 0.13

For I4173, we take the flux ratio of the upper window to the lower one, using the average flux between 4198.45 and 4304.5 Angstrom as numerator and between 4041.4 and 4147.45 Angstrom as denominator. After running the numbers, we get 1.0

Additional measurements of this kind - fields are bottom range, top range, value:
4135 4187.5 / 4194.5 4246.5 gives 1.06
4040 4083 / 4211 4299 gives 1.04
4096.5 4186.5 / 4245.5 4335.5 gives 1.09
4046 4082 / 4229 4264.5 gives 1.09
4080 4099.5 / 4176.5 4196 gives 0.88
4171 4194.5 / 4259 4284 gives 1.10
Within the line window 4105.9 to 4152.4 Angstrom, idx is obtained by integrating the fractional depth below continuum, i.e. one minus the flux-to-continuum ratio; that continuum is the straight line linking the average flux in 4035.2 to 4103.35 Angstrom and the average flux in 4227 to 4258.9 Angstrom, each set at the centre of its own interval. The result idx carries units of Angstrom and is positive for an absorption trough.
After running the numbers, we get 3.8 Angstrom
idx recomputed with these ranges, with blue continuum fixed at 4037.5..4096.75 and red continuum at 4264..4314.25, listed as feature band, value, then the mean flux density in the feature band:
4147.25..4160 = 1.1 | 7.52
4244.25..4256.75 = -1.8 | 9.2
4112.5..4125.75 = 0.2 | 8.23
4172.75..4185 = 0.5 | 7.88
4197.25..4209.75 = -0.8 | 8.68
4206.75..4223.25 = -1.1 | 8.63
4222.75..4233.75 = 0.3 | 7.84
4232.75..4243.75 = -0.6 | 8.47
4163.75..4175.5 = -0.4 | 8.47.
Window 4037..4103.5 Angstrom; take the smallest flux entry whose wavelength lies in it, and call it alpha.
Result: 6.965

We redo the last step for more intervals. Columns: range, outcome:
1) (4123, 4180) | 6.635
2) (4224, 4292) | 7.24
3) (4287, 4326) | 6.184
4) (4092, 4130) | 7.565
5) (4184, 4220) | 7.164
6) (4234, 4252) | 8.207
